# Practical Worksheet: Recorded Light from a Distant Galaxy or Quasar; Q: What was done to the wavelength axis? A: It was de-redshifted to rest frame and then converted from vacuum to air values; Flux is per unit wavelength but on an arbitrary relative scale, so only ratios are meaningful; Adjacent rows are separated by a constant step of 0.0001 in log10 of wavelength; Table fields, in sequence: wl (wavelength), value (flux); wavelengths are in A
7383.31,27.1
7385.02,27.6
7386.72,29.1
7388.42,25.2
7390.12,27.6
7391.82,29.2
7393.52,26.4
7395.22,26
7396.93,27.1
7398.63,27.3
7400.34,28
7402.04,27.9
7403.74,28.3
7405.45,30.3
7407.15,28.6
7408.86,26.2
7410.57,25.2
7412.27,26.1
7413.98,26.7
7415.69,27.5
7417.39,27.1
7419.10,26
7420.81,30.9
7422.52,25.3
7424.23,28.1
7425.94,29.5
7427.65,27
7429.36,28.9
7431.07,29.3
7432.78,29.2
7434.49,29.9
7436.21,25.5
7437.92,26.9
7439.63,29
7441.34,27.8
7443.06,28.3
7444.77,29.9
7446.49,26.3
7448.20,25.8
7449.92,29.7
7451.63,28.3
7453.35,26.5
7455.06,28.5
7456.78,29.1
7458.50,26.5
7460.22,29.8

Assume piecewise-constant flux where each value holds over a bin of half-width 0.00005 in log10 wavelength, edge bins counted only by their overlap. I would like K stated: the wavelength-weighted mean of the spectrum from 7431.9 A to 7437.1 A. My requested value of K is 28.2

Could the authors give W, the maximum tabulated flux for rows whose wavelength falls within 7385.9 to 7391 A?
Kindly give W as 29.1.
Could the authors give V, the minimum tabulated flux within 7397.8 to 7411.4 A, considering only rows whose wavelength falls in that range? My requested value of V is 25.2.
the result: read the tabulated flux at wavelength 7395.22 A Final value 26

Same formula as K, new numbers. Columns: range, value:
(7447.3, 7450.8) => 27.8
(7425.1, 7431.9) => 28.7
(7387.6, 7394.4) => 27.1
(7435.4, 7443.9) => 27.5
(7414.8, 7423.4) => 27.4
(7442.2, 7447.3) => 28.2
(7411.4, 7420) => 26.7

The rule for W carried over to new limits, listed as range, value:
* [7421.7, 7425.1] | 28.1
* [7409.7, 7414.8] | 26.7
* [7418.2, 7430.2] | 30.9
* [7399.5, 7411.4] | 30.3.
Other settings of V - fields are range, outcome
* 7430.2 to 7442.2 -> 25.5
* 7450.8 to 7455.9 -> 26.5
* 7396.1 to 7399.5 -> 27.1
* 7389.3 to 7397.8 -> 26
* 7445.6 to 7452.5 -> 25.8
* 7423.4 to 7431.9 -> 27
